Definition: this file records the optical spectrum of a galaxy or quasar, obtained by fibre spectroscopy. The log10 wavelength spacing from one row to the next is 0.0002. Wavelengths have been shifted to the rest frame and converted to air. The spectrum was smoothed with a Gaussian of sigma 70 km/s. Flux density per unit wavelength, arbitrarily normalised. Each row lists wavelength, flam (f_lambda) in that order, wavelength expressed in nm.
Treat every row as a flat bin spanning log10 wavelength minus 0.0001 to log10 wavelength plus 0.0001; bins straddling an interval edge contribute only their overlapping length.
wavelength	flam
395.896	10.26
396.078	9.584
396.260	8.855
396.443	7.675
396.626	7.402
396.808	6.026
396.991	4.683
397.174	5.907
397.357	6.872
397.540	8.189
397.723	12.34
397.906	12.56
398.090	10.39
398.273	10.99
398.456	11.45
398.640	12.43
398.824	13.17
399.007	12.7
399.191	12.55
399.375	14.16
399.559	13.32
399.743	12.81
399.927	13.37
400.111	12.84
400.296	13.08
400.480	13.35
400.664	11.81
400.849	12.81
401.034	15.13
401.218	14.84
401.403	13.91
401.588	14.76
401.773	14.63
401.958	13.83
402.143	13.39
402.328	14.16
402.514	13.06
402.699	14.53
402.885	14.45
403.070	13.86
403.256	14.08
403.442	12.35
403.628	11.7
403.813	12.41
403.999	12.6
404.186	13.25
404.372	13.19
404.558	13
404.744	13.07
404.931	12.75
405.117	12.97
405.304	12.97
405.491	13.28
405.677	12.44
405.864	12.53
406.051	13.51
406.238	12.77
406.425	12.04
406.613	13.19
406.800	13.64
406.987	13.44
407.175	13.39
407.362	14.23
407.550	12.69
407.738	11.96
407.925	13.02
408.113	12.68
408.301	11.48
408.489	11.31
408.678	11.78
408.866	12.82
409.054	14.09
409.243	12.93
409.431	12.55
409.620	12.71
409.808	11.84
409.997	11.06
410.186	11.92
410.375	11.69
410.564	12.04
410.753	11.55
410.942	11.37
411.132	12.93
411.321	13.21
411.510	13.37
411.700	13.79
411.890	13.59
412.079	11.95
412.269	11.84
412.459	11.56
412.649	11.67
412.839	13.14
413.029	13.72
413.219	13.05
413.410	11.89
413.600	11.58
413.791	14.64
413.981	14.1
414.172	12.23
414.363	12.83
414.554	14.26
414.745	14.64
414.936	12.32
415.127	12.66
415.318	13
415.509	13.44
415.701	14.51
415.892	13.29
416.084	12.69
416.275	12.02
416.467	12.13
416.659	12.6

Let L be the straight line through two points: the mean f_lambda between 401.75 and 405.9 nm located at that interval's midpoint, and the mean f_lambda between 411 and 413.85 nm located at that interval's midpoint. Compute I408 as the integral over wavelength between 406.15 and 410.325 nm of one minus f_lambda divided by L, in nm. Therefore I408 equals 0.122 nm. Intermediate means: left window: 13.2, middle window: 12.6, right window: 12.8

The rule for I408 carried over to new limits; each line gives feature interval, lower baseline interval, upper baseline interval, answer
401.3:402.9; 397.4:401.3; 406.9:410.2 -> -0.197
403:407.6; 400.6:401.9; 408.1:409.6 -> 0.057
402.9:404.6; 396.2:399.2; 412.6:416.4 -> -0.338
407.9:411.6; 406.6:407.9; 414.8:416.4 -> 0.241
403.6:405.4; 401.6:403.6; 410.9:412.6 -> 0.096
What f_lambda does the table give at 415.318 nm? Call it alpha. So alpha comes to 13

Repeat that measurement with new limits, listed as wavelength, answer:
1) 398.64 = 12.43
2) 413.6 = 11.58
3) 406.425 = 12.04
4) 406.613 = 13.19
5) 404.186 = 13.25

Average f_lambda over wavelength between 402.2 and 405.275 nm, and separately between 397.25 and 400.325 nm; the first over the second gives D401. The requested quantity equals 1.1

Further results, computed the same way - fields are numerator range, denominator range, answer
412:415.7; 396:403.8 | 1.08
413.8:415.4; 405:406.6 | 1.04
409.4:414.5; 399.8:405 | 0.93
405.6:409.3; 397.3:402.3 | 1.01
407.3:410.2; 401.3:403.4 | 0.89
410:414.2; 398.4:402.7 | 0.94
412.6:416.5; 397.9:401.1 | 1.03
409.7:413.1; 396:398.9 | 1.33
